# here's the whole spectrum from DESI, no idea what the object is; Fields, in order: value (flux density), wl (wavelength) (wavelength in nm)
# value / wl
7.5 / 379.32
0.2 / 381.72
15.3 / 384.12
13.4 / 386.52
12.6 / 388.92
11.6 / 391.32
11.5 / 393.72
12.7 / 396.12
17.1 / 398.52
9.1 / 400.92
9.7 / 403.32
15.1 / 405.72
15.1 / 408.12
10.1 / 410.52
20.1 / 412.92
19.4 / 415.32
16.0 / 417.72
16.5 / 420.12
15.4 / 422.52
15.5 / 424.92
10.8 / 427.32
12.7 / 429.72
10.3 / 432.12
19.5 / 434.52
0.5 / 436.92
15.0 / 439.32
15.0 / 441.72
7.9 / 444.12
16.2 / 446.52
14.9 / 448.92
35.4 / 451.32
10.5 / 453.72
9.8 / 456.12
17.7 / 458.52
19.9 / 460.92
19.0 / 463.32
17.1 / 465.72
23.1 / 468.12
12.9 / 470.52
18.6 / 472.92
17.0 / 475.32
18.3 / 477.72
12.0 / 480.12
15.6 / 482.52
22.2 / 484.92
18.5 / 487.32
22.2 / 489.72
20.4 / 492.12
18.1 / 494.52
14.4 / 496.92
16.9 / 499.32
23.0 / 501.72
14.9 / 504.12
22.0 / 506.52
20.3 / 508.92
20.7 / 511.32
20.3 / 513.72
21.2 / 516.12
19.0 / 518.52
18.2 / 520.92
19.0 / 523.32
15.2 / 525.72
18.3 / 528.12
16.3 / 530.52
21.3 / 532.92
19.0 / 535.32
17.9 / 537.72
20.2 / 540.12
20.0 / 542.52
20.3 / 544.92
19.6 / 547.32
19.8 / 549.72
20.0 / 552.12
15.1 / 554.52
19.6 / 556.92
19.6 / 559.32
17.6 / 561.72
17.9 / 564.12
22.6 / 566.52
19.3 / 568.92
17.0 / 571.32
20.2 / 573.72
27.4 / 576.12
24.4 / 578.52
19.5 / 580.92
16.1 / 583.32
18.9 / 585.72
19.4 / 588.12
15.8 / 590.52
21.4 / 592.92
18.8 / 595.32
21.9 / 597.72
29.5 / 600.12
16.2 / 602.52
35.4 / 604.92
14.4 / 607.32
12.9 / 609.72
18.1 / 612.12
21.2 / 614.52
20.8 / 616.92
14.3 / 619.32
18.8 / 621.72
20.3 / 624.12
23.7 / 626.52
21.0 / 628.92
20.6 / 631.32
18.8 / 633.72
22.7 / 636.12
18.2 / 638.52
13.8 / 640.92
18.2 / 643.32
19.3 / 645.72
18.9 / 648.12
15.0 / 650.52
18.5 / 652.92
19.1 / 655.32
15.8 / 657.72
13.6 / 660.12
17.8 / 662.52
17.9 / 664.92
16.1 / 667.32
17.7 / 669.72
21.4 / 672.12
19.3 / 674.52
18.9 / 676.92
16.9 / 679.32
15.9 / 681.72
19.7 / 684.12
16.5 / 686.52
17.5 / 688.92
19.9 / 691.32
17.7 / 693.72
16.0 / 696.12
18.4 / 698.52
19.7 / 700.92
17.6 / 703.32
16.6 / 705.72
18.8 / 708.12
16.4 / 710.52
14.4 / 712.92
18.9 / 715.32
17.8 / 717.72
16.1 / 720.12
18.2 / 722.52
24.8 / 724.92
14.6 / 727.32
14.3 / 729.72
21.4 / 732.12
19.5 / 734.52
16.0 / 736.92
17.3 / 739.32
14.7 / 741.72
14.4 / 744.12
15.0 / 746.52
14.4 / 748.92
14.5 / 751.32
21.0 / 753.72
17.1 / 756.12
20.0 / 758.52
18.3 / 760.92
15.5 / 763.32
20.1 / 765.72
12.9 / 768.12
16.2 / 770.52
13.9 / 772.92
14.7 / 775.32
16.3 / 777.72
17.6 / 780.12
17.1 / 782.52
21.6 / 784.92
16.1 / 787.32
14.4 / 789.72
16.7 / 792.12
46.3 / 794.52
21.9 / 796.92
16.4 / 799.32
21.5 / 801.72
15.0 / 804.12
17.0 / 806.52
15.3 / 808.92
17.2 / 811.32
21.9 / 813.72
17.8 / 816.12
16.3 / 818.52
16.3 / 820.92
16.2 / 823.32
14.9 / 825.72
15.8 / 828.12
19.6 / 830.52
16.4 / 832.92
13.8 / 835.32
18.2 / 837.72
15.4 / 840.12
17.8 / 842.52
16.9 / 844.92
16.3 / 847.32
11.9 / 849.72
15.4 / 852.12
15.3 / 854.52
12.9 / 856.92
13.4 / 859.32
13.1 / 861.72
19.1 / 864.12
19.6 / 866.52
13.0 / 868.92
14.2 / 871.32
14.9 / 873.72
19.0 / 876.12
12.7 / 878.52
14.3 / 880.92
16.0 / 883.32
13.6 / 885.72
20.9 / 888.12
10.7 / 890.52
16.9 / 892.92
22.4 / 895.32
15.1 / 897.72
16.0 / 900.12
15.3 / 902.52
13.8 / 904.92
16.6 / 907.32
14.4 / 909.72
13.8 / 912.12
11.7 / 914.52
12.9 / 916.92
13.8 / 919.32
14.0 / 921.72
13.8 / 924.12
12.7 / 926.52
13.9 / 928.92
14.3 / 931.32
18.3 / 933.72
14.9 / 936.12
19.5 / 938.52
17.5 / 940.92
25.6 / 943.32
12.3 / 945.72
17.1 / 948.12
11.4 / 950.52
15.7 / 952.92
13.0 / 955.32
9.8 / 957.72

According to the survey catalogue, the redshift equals 0.21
